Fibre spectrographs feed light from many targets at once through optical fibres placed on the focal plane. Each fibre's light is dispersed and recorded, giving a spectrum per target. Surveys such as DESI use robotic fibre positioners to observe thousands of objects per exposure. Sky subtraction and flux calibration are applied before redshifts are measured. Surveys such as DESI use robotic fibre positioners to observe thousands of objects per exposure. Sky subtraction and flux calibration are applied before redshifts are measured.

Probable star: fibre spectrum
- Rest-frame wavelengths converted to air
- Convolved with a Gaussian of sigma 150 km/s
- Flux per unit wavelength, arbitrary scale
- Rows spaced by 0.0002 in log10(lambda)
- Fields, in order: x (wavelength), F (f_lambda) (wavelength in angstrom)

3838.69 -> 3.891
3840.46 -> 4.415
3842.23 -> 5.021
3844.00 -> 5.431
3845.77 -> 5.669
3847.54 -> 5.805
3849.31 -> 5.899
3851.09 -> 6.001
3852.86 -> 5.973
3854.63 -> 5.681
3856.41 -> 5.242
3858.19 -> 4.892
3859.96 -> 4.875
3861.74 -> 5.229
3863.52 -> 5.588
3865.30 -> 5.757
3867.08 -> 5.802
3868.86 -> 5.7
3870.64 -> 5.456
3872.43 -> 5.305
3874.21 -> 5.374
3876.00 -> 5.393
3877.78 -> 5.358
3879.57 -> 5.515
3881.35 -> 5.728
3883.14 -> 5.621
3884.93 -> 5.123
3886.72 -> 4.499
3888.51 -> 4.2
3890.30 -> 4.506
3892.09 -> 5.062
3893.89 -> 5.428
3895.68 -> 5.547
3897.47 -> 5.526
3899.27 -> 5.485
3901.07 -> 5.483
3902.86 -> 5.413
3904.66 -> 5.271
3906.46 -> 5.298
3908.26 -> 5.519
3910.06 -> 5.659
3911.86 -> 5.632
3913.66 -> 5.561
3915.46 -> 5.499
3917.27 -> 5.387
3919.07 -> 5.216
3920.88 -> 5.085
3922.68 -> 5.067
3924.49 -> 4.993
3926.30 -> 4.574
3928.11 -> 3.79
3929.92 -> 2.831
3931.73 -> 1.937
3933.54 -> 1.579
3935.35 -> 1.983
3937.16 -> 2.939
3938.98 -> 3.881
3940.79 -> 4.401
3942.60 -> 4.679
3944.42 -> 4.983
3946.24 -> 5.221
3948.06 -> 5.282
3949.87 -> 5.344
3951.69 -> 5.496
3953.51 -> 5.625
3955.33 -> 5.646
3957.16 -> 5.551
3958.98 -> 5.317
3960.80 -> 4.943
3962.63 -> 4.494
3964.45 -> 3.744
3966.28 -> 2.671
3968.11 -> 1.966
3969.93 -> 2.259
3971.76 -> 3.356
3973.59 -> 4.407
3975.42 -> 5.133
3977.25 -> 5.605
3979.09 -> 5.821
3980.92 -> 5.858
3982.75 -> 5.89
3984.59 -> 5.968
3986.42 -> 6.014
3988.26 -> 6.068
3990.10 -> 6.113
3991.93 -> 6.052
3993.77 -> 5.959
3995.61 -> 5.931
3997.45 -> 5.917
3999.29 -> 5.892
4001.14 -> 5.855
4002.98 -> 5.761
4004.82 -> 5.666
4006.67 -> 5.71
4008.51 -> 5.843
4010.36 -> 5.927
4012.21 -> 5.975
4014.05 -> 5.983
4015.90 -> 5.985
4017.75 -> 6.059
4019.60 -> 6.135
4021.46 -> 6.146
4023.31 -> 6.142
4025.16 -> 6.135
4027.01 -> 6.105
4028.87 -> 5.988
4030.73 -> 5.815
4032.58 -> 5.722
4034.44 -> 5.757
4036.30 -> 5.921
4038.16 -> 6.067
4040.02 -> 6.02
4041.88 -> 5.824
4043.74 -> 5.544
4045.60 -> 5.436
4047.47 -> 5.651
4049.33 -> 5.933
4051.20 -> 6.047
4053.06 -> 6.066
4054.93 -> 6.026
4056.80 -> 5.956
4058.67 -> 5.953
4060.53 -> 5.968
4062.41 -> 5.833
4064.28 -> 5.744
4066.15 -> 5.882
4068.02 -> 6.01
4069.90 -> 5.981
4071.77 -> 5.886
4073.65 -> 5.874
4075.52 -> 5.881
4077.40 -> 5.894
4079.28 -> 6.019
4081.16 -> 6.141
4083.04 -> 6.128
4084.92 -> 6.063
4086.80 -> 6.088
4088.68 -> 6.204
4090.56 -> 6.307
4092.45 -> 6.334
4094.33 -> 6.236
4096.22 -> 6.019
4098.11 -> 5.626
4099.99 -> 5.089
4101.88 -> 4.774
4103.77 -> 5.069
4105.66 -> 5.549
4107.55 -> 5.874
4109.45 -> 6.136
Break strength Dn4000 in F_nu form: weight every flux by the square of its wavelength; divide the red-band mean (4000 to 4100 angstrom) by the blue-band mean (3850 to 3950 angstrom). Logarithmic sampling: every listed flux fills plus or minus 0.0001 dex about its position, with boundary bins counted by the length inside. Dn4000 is 1.29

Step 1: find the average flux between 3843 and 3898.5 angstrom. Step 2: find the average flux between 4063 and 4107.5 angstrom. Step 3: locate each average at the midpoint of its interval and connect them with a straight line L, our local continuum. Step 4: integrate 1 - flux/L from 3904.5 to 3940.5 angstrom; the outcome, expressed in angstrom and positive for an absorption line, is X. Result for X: 7.4 angstrom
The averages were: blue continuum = 5.39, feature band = 4.36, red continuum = 5.86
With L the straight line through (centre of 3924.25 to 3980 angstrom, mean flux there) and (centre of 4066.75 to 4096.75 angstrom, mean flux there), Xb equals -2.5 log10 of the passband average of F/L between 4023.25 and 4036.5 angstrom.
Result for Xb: -0.12 mag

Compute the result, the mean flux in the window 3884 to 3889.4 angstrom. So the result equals 4.61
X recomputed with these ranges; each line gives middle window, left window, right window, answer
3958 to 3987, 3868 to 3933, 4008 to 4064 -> 5.00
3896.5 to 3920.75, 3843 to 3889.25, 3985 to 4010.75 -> 0.60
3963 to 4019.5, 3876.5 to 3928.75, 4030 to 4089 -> 3.03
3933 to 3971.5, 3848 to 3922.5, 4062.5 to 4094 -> 9.65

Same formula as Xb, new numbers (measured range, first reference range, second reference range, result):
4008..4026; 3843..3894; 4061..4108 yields -0.06 mag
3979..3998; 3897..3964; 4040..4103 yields -0.15 mag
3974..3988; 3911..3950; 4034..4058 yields -0.14 mag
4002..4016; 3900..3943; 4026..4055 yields -0.07 mag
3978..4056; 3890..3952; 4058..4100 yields -0.08 mag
